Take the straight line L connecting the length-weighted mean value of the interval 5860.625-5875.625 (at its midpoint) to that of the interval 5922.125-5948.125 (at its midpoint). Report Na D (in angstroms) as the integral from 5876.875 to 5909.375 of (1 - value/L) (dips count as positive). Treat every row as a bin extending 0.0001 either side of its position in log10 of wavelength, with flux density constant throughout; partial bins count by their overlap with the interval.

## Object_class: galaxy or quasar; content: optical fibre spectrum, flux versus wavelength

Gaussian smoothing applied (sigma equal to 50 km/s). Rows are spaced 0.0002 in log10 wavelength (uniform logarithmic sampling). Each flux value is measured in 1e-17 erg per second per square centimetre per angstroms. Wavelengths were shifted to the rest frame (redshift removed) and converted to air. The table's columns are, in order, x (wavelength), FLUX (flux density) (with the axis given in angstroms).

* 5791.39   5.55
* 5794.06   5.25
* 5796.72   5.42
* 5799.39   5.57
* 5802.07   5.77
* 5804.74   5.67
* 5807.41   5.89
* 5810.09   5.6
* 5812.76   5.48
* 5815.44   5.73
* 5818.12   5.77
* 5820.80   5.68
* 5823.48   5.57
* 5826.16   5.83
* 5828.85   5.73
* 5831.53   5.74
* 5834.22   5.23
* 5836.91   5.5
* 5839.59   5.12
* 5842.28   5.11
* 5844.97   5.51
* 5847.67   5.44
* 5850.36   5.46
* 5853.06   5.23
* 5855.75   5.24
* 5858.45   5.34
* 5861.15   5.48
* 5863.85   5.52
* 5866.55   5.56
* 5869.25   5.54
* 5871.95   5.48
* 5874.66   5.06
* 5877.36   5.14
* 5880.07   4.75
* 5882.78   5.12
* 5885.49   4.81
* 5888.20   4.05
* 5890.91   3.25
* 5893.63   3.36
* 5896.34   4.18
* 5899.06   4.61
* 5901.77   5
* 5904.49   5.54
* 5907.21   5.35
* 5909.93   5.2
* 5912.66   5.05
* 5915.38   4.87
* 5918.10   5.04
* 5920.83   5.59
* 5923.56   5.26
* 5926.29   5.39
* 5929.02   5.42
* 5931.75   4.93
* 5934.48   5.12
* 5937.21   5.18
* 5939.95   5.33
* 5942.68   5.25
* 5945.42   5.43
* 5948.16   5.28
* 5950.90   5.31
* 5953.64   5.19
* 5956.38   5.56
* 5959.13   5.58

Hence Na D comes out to 4.7 angstroms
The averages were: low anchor 5.45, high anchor 5.26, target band 4.6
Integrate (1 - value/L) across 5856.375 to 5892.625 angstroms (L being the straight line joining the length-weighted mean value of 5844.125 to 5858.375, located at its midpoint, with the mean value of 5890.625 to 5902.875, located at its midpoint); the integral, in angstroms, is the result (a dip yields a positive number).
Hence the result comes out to -1.9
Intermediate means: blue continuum 5.37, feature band 4.99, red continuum 4.13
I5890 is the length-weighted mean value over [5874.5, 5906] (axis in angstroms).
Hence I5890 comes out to 4.56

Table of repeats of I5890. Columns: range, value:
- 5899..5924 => 5.18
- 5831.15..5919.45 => 5.05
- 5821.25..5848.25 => 5.49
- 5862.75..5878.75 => 5.38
